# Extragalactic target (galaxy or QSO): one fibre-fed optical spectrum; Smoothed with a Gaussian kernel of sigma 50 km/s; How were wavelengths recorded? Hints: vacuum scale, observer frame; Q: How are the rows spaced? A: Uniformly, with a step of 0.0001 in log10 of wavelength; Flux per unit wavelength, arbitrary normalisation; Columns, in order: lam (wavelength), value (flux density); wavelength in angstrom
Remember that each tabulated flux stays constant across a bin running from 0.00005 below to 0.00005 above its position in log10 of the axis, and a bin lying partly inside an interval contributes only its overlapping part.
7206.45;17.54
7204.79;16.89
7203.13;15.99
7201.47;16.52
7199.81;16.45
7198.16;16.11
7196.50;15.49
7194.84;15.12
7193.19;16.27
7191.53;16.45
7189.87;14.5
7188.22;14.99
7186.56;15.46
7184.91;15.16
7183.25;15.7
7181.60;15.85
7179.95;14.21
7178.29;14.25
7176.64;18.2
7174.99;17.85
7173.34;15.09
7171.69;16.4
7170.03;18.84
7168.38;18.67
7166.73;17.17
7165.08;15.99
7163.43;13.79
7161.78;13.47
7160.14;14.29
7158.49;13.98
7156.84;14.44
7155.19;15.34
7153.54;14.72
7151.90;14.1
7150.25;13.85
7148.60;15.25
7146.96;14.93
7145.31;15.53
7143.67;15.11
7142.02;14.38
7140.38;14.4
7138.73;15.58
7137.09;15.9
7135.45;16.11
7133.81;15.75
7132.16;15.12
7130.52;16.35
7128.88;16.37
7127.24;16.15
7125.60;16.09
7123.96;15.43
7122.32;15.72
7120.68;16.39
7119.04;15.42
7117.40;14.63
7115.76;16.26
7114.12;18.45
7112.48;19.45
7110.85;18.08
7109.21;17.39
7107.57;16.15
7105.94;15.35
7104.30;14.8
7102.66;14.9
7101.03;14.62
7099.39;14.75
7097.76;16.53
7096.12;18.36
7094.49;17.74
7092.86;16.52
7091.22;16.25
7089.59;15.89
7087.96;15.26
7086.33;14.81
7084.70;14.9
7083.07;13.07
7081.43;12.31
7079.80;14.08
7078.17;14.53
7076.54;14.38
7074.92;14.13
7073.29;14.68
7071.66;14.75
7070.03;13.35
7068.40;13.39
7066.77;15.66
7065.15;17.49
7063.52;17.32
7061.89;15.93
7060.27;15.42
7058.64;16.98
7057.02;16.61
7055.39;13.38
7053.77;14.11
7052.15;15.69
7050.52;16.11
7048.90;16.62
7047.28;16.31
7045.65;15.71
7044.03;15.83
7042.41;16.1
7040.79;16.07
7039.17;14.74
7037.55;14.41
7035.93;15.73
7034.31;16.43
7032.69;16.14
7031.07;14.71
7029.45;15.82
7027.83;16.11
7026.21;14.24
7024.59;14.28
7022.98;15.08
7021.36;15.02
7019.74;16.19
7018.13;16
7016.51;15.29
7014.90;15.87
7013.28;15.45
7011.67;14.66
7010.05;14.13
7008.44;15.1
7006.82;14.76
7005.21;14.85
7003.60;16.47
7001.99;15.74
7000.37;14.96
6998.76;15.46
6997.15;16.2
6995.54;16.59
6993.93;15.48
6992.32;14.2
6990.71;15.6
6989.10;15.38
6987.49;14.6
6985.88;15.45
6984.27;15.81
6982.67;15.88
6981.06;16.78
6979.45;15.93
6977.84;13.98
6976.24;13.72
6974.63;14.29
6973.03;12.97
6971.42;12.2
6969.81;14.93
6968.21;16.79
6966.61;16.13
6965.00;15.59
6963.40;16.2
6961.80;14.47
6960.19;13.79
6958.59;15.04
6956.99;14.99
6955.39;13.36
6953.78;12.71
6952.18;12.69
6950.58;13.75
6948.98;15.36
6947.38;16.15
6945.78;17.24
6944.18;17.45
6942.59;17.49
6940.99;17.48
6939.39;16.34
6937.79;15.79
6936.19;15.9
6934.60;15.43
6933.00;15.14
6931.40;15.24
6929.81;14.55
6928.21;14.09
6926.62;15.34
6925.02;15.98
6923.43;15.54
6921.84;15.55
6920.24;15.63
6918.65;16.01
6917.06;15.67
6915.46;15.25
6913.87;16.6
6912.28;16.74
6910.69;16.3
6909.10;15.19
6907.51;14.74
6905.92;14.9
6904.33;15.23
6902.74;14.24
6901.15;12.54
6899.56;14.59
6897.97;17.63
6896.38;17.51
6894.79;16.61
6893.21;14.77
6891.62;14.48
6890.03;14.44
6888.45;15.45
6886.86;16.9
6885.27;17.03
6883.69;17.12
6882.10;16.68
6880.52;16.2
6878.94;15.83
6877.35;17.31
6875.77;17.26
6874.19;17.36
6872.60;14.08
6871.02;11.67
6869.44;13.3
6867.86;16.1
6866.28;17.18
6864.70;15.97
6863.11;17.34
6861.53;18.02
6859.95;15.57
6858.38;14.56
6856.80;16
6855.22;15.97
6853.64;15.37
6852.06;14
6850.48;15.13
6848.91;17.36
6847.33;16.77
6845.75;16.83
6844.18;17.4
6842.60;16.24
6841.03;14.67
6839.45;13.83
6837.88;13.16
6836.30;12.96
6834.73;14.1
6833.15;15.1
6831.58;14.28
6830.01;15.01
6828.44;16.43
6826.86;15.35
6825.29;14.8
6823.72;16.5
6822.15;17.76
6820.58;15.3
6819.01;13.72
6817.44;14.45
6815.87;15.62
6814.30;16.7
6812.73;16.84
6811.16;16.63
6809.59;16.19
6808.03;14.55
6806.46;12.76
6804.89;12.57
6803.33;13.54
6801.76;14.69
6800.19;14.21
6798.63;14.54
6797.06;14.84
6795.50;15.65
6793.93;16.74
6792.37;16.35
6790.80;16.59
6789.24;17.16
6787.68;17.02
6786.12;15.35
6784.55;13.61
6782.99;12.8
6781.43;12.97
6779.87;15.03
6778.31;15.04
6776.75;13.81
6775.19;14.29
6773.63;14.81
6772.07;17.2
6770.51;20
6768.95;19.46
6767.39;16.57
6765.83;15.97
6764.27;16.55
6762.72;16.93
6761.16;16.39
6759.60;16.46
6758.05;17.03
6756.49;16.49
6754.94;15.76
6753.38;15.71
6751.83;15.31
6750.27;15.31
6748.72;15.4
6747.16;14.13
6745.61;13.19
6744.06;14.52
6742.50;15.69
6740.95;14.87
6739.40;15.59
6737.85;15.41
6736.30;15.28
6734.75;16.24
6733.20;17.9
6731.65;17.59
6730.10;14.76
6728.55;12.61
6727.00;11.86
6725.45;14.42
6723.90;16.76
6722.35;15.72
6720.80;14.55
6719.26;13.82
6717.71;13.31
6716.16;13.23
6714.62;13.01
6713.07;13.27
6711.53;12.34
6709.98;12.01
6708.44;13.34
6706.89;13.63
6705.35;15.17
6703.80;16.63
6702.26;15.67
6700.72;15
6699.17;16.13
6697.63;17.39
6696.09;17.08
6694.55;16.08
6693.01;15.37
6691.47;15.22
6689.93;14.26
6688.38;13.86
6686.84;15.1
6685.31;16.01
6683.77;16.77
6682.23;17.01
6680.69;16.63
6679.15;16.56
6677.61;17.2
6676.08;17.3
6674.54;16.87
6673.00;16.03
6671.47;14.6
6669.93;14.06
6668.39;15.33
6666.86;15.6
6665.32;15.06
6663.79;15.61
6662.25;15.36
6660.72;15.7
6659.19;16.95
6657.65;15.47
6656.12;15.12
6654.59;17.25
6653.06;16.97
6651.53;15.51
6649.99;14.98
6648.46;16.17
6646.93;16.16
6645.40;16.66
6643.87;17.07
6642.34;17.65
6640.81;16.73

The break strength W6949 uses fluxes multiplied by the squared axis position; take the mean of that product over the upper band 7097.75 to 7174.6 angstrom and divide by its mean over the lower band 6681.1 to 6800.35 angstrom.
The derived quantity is 1.15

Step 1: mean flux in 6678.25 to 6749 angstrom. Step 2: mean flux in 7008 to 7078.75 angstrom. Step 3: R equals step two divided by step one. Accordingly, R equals 1.0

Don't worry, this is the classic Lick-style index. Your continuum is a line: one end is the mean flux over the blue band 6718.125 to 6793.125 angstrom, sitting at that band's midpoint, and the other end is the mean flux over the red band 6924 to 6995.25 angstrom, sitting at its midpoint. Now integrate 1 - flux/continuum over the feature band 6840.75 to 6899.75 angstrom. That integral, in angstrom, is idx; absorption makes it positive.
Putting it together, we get -2.5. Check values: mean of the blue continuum 15.5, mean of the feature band 16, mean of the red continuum 15.2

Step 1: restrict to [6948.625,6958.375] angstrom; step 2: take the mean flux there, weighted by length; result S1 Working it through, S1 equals 13.8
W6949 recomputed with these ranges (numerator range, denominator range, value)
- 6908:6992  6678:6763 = 1.08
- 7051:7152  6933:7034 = 1.05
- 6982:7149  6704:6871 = 1.10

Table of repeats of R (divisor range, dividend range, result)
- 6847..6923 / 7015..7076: 0.98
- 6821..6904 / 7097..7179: 1.01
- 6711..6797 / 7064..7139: 1.02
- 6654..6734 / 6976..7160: 1.01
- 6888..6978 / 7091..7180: 1.04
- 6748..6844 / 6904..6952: 1.02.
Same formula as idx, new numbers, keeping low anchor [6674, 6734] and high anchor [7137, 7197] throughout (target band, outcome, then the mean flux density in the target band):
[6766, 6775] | -1.23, 17.3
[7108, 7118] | -1.30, 17.4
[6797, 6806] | 0.74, 14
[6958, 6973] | 0.39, 14.9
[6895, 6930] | -0.47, 15.5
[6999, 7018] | 0.11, 15.2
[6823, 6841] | 0.65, 14.7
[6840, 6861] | -0.83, 15.8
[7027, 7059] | -0.65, 15.7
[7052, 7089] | 1.19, 14.9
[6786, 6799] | -0.77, 16.1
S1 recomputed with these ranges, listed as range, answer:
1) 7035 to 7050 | 15.7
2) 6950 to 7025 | 15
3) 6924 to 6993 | 15.2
